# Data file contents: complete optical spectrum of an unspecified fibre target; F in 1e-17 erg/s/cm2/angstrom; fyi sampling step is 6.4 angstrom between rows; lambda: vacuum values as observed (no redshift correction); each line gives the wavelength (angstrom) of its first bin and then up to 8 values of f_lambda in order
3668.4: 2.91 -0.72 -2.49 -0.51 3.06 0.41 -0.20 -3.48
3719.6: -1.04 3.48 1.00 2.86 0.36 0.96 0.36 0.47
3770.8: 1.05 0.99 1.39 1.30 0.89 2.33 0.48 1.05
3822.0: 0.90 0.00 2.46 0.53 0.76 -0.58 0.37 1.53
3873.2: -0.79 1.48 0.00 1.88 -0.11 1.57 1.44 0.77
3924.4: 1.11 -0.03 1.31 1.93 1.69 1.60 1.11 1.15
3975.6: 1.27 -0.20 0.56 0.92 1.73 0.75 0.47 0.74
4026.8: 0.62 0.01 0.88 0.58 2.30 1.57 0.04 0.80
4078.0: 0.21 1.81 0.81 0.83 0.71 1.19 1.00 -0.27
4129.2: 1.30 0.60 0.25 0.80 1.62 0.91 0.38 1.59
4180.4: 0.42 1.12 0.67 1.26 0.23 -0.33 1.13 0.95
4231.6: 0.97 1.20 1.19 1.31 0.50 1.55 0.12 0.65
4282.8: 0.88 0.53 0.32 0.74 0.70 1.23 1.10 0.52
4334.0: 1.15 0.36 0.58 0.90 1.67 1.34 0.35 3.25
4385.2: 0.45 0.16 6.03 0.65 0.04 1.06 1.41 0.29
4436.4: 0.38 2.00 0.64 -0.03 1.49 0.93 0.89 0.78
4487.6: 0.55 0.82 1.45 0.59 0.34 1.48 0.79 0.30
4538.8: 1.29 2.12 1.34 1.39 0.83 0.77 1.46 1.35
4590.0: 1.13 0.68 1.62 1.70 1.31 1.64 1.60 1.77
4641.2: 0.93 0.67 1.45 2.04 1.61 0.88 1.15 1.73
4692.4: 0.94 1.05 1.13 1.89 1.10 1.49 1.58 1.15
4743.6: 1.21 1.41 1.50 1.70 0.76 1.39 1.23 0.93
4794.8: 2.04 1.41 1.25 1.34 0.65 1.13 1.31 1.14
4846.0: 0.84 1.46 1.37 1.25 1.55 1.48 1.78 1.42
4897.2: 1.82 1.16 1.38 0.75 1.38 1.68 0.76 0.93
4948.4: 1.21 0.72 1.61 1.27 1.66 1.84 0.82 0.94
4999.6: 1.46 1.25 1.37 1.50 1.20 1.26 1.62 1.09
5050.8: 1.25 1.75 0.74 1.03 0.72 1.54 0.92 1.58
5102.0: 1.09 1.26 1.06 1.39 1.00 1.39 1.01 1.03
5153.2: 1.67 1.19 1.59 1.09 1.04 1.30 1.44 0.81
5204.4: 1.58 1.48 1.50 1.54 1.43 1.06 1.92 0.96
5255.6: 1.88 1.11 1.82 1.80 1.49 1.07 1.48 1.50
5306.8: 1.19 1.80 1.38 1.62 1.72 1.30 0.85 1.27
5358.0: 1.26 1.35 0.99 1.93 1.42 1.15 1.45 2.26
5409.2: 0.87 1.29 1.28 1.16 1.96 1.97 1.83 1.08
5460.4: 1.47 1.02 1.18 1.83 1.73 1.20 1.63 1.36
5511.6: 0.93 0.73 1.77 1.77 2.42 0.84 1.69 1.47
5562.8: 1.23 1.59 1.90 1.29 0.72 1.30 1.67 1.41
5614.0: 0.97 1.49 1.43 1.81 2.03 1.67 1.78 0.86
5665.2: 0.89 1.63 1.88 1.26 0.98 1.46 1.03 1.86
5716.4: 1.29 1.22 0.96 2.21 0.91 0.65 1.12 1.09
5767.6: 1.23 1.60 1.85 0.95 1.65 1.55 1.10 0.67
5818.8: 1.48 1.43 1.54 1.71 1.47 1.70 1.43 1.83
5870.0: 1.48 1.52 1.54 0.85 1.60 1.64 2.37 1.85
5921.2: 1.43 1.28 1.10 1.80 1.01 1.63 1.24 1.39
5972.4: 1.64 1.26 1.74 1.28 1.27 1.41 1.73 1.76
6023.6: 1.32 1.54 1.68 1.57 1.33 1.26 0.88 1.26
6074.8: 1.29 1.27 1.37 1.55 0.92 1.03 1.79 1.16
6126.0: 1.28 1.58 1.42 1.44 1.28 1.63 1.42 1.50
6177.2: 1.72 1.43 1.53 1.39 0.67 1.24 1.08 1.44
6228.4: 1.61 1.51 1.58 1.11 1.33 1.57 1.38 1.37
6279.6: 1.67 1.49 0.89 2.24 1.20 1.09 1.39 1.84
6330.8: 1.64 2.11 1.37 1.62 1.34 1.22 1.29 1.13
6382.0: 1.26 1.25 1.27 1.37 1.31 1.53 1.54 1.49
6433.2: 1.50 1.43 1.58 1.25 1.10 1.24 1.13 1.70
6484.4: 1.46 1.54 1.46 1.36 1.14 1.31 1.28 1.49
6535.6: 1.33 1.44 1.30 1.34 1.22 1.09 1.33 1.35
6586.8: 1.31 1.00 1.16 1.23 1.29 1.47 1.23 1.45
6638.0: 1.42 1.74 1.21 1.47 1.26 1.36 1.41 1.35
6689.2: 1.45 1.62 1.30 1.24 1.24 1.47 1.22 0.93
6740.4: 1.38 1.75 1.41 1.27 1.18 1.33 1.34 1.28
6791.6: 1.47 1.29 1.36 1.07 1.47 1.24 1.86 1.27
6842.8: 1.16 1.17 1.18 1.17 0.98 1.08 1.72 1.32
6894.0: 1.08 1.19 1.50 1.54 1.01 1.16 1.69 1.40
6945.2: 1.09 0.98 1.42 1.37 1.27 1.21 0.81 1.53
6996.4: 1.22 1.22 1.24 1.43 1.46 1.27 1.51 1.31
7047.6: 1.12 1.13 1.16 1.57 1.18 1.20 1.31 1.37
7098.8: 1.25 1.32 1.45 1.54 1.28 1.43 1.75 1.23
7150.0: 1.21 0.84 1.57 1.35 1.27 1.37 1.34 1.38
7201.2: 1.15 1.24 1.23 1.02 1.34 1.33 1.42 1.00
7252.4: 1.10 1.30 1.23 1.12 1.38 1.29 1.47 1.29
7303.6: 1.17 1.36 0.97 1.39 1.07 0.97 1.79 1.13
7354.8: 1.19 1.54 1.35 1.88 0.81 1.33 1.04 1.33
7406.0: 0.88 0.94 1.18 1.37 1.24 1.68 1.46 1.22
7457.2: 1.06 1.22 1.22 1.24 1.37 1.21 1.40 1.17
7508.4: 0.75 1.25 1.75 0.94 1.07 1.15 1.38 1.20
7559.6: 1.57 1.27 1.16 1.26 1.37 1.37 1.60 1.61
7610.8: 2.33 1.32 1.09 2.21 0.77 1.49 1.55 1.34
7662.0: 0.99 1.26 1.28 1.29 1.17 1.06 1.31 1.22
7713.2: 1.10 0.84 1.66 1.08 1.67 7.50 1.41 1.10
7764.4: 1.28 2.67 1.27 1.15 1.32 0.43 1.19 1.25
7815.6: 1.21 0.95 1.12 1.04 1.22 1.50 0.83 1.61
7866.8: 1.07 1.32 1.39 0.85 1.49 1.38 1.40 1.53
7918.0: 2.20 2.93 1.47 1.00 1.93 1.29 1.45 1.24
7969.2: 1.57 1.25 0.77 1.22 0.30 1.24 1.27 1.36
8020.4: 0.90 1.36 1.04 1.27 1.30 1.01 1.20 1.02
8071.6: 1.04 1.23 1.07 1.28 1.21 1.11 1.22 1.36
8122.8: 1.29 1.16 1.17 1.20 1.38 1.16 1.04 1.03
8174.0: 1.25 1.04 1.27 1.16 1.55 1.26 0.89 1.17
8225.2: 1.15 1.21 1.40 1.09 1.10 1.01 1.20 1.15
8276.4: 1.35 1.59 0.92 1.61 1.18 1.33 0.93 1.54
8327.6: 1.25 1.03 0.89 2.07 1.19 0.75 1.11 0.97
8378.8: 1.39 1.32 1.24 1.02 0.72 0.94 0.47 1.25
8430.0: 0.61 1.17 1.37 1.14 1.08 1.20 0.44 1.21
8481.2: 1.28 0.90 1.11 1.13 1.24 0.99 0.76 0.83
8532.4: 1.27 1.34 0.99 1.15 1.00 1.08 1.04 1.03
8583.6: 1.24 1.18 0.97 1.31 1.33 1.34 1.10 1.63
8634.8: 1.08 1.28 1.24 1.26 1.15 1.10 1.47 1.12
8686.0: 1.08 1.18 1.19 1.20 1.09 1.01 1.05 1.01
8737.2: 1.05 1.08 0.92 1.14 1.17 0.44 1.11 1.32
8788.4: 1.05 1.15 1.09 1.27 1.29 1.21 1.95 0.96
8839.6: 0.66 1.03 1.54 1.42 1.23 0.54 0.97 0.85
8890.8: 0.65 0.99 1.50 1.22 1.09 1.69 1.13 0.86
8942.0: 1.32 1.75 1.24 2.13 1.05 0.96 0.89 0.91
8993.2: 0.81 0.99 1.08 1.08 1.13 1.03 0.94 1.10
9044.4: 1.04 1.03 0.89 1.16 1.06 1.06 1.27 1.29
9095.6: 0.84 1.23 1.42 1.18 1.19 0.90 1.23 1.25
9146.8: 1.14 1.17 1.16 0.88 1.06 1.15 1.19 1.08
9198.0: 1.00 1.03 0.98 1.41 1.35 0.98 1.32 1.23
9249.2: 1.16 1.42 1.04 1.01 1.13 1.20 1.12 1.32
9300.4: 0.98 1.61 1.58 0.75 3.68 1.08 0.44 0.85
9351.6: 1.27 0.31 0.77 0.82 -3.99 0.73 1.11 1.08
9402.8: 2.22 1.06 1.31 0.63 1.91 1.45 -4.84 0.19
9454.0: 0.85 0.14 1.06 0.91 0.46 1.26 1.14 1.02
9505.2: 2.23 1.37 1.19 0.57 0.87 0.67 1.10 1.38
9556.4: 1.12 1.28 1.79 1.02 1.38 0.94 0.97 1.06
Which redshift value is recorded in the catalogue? 0.18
